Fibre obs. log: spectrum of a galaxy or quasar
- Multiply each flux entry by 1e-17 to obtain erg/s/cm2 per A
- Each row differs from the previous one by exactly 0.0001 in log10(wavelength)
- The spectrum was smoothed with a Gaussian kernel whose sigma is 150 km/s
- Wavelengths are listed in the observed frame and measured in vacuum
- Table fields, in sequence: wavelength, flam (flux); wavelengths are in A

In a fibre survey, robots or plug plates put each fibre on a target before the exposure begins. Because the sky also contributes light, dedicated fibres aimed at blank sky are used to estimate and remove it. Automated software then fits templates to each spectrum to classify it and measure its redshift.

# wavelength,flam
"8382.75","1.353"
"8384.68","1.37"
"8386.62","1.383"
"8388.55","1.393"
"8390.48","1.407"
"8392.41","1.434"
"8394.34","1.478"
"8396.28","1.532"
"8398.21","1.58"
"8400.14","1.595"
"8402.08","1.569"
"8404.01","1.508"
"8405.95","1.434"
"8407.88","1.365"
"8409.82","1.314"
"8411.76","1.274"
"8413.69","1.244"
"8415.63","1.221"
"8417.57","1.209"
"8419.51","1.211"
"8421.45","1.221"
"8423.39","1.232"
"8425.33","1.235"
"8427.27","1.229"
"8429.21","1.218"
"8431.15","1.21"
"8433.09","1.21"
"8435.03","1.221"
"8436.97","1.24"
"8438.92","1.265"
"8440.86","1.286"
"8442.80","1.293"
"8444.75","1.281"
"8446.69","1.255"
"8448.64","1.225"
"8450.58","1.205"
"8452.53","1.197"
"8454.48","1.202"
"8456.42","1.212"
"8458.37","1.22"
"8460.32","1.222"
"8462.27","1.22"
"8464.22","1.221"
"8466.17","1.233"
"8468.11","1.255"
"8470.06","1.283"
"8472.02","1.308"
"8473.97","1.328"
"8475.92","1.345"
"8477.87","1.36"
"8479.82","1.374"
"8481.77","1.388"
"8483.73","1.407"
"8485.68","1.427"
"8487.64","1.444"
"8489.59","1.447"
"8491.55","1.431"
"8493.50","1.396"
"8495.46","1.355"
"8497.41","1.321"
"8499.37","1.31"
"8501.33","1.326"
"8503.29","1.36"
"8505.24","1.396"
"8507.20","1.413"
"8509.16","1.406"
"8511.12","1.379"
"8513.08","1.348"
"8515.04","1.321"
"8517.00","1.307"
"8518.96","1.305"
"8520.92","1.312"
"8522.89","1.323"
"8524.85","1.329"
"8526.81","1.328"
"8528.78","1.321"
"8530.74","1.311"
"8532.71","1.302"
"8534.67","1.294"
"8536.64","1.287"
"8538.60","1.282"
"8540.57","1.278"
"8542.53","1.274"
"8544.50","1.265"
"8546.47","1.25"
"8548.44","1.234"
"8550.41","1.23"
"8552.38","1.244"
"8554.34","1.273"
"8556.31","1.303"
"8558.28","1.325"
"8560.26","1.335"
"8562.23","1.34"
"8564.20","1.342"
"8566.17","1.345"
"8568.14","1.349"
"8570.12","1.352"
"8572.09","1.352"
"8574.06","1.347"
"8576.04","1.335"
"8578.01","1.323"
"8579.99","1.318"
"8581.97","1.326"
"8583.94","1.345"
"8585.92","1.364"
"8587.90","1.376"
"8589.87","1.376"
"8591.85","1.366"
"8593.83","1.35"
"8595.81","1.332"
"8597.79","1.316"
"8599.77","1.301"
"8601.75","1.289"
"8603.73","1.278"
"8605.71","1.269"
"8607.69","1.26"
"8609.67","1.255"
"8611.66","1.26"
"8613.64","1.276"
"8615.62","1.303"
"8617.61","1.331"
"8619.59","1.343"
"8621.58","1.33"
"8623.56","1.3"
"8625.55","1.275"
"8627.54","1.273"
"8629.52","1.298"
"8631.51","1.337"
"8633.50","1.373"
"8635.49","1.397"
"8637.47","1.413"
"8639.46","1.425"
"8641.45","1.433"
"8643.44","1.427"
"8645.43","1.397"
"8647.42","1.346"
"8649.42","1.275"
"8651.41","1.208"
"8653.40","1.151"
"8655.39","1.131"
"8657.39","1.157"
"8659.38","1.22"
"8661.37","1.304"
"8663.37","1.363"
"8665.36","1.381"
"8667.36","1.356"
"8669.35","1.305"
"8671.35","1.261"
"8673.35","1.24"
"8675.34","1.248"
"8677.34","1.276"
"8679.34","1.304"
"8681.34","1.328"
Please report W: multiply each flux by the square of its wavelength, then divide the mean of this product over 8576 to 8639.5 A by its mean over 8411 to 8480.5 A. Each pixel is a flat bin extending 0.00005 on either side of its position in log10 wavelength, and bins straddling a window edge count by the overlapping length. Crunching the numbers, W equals 1.1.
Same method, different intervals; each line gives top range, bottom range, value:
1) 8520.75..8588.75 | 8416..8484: 1.07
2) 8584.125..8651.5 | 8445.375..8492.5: 1.06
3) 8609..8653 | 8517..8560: 1.05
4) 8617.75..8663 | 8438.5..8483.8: 1.07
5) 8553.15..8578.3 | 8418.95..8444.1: 1.11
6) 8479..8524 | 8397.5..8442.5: 1.07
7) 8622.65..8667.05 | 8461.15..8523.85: 1.01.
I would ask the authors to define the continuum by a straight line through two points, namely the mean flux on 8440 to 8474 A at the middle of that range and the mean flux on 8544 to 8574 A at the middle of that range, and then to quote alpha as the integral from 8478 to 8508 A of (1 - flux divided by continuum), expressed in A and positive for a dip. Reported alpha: -2.8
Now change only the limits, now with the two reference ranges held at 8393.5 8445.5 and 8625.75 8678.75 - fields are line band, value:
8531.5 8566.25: 0.7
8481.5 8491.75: -0.8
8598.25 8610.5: 0.3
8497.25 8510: -0.5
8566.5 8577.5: -0.3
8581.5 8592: -0.4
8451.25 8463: 1.0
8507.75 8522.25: -0.3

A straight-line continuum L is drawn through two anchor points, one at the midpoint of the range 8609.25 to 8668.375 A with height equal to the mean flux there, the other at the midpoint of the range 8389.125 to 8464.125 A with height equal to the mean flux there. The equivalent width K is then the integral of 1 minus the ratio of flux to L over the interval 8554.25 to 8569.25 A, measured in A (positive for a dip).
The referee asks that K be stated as -0.3 A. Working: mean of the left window 1.3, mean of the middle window 1.33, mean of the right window 1.31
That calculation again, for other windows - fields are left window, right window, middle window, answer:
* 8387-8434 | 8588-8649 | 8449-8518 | 0.9 A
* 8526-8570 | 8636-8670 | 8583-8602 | -0.6 A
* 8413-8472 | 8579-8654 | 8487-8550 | -2.9 A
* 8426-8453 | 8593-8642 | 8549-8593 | -1.0 A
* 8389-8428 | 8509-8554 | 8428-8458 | 2.5 A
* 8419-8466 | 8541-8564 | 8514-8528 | -0.6 A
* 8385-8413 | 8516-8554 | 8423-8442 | 2.3 A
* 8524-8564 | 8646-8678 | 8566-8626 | -1.9 A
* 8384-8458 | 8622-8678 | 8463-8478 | 0.3 A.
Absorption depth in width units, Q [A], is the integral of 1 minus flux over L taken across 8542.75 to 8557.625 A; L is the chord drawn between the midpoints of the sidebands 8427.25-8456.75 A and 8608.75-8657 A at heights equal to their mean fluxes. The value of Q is 0.2 A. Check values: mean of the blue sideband 1.24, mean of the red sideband 1.31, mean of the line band 1.26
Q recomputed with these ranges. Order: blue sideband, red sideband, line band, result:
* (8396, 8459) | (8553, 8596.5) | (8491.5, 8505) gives -0.4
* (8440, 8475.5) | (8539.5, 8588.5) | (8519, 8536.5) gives -0.3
